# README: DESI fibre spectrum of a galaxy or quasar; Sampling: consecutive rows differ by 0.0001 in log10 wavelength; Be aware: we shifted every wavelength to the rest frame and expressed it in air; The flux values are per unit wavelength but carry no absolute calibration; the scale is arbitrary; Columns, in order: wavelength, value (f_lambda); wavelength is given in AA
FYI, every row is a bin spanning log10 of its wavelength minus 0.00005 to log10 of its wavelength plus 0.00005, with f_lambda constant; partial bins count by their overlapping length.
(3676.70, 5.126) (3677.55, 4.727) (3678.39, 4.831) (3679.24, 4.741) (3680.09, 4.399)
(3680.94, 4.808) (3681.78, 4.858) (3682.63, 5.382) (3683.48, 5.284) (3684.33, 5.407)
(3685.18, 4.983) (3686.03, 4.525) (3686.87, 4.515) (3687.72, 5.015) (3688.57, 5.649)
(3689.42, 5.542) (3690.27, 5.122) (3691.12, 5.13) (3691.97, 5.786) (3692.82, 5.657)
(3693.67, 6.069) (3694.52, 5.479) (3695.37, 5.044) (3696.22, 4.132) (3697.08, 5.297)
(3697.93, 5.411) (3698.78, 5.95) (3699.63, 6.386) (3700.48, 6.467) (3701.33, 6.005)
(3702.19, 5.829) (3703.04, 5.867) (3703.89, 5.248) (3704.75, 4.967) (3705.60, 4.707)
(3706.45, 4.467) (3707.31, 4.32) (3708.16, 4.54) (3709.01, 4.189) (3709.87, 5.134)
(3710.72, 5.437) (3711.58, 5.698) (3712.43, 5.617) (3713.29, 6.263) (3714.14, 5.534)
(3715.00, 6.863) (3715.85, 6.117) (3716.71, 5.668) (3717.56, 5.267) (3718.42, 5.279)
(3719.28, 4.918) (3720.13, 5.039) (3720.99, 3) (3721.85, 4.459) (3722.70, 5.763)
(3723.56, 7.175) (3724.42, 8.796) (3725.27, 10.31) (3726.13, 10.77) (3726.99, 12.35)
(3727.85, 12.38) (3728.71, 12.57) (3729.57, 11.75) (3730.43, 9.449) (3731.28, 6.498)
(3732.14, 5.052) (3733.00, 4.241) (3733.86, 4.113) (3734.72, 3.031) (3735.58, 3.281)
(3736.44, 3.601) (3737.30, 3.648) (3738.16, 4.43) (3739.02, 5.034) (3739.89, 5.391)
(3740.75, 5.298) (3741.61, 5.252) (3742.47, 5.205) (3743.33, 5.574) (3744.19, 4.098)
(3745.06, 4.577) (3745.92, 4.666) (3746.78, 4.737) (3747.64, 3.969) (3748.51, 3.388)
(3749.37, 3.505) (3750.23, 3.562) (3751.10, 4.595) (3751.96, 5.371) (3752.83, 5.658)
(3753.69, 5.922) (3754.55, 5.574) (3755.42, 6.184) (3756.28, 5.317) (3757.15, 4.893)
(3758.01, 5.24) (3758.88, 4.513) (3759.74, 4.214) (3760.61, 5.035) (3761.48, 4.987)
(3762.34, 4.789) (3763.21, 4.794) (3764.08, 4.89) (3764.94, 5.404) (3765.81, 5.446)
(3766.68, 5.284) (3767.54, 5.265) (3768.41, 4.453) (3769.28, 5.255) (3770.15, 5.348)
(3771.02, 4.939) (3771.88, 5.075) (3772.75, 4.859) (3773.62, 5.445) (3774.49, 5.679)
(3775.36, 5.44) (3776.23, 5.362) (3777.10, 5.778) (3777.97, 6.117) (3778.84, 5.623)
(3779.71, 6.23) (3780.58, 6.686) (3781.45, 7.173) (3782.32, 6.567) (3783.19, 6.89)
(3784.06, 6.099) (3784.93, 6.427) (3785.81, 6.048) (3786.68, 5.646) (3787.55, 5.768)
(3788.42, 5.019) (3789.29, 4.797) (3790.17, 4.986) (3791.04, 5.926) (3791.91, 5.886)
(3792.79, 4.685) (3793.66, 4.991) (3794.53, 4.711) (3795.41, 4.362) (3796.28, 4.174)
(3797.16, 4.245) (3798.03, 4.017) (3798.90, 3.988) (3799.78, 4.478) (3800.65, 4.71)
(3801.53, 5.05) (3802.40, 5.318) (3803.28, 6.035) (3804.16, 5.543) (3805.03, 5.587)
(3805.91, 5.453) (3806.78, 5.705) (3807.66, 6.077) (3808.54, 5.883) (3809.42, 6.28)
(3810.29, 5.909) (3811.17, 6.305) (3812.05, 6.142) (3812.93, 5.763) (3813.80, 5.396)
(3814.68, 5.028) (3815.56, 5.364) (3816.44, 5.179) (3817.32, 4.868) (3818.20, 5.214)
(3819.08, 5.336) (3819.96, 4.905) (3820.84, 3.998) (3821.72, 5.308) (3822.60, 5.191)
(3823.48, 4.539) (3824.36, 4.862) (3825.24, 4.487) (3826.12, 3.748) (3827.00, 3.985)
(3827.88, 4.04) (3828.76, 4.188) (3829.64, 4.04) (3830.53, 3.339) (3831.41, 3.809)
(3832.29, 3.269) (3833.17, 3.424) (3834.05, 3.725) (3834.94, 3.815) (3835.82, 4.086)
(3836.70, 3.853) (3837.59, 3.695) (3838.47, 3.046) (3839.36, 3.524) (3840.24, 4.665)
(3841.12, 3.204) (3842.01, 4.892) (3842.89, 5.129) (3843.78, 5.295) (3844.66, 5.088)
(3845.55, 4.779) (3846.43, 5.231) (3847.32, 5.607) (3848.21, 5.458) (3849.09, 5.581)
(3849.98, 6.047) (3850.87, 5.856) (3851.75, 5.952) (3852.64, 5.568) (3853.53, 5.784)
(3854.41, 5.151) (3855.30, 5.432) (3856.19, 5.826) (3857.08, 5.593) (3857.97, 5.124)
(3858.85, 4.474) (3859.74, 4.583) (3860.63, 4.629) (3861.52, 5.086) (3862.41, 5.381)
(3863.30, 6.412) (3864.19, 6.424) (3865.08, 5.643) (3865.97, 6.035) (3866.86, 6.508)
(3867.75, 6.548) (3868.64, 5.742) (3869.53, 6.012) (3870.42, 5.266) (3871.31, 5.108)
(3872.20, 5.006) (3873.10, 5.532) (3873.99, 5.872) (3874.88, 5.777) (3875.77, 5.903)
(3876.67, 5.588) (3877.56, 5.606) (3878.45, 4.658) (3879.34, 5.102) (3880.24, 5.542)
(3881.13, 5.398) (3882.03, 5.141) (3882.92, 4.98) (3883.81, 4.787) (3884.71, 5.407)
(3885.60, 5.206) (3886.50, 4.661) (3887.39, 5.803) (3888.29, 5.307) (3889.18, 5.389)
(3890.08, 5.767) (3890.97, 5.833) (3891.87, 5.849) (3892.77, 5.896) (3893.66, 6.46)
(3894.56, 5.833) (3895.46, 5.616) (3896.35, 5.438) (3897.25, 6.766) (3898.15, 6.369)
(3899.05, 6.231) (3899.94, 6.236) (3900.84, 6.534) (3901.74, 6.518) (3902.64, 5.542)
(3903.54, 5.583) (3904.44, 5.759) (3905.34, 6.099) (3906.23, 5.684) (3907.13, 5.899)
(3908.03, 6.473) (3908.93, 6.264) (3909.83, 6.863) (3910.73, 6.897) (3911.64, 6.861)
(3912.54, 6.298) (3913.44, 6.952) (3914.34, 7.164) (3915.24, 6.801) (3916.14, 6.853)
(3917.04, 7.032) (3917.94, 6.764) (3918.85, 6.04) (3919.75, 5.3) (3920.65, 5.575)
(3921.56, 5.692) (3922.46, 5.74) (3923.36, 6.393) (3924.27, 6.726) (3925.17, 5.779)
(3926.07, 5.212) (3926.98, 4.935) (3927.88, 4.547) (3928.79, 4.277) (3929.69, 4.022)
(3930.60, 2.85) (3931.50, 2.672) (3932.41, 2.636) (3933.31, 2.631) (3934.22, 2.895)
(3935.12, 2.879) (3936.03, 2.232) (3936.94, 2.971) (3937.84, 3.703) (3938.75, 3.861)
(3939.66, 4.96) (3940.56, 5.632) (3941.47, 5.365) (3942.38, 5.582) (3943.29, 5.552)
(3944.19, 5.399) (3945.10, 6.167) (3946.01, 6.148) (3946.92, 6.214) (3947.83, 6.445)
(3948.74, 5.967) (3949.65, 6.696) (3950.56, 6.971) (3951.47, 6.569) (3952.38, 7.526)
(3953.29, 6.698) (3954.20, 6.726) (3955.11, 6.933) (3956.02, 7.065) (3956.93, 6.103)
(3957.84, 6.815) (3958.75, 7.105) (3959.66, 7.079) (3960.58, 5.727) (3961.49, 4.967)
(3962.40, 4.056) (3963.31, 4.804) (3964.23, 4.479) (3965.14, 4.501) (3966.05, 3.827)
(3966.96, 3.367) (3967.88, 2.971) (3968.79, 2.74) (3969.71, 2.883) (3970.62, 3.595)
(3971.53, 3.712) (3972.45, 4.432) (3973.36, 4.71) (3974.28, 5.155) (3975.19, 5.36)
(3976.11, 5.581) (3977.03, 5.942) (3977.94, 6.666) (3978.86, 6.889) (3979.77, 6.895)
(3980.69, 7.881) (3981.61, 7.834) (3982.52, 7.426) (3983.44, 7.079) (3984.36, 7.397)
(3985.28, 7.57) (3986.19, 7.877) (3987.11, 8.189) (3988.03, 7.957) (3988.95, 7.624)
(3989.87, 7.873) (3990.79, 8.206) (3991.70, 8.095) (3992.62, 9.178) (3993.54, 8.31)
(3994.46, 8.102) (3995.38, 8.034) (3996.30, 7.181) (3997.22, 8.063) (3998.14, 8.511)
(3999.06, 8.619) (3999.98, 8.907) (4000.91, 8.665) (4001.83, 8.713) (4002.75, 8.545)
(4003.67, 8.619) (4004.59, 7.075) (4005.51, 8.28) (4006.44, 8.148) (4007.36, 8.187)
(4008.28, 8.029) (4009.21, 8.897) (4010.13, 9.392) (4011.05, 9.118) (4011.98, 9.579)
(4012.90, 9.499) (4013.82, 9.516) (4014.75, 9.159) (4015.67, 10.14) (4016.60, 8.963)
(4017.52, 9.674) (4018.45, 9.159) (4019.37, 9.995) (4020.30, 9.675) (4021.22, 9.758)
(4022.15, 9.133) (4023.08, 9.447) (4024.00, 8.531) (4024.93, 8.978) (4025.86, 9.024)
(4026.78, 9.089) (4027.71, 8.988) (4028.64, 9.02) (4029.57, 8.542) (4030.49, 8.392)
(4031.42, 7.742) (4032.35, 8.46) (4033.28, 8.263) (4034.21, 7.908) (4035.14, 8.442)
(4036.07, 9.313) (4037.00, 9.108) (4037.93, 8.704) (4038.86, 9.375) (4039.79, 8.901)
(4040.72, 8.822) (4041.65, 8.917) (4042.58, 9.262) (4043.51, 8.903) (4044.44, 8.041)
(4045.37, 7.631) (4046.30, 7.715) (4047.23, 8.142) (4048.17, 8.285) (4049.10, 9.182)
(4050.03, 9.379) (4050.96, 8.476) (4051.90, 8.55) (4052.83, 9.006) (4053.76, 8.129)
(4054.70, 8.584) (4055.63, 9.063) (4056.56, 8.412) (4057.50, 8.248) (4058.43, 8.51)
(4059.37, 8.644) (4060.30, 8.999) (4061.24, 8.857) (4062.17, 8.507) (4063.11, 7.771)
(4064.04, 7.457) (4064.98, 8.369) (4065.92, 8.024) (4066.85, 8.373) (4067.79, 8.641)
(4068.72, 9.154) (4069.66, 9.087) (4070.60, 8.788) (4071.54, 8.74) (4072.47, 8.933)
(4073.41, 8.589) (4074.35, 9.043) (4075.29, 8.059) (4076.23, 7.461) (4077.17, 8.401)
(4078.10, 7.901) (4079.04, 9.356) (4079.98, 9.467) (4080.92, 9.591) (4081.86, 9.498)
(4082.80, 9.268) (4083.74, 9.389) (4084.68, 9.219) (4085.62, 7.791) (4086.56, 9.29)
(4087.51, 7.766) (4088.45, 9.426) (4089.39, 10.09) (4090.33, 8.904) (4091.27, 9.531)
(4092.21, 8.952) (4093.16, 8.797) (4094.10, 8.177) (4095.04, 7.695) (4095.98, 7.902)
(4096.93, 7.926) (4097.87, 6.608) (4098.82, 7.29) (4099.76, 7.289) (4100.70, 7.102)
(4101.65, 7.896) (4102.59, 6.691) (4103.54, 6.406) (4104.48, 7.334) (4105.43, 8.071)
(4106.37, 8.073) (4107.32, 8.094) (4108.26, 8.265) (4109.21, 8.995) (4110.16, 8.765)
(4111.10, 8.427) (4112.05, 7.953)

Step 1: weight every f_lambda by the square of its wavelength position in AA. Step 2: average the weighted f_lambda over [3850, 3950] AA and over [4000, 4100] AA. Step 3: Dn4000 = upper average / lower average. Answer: 1.7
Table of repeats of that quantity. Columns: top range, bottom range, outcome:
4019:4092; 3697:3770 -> 1.84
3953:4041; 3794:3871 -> 1.65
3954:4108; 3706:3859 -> 1.71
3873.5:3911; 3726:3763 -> 1.11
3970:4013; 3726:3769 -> 1.55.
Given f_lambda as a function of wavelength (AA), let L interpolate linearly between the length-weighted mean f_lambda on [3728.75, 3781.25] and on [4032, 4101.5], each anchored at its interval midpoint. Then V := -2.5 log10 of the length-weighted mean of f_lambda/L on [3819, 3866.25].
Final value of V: 0.28 mag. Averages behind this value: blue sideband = 5.21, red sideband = 8.56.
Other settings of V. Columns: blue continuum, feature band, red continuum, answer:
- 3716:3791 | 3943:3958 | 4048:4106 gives 0.14 mag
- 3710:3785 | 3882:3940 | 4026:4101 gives 0.30 mag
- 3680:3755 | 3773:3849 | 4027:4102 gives 0.26 mag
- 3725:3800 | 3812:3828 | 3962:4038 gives 0.23 mag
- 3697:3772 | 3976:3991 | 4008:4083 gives 0.11 mag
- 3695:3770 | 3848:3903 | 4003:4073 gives 0.25 mag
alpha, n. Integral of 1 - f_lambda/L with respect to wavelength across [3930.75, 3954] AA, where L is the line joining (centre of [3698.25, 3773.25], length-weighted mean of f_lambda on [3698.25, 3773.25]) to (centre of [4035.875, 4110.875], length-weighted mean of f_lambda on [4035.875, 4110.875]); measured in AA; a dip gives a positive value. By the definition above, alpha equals 7.6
